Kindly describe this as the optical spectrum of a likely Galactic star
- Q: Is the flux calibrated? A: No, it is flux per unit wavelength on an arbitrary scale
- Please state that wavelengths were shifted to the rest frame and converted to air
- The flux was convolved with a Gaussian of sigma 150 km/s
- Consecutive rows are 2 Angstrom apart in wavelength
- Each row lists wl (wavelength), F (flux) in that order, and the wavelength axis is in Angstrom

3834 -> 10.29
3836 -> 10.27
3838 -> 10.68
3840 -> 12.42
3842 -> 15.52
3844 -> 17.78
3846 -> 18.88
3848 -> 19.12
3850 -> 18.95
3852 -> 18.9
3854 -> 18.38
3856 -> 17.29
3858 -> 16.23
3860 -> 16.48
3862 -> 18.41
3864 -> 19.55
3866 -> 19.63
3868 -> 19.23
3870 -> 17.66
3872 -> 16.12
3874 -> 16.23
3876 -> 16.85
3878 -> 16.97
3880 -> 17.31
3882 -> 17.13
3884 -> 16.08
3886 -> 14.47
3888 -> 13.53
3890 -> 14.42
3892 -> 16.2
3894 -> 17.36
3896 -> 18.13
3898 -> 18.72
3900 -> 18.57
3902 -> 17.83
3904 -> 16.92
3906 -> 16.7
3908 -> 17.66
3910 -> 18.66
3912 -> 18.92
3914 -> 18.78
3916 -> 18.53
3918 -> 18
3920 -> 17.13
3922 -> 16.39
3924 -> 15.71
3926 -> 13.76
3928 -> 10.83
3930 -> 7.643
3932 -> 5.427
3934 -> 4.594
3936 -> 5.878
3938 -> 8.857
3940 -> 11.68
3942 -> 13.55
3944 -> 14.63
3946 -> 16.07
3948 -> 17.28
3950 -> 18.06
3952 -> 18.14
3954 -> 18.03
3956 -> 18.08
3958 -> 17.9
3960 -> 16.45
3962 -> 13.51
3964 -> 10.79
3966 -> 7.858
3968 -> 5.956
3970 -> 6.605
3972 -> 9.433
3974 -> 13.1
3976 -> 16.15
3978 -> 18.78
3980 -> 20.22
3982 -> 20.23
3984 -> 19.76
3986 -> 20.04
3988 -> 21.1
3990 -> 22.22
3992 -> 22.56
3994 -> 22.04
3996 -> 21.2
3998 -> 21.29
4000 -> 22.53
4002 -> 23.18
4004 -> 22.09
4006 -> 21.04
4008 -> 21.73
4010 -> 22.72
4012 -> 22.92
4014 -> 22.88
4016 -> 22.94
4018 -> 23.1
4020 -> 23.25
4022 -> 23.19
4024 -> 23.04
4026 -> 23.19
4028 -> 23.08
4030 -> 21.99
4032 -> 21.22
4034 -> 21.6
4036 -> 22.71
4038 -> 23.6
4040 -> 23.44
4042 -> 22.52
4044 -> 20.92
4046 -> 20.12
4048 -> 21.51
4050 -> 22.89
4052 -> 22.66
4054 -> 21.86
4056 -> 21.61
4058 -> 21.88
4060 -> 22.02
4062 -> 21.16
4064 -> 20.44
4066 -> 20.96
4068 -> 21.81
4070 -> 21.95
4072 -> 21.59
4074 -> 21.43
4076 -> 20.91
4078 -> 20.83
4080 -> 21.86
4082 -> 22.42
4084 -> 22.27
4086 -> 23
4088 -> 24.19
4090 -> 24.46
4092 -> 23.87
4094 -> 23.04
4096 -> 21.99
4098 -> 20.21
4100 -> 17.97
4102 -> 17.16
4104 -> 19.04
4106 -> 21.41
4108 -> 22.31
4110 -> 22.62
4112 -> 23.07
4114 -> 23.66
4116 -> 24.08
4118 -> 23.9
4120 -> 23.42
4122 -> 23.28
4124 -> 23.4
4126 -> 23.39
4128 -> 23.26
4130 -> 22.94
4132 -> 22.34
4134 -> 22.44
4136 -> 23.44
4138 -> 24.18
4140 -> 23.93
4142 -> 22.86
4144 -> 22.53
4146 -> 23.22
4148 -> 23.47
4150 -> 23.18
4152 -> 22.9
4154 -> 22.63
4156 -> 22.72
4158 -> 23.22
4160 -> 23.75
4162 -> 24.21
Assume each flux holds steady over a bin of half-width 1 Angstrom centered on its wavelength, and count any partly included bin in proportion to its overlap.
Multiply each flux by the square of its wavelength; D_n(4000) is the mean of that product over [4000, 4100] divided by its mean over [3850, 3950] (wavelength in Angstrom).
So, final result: 1.52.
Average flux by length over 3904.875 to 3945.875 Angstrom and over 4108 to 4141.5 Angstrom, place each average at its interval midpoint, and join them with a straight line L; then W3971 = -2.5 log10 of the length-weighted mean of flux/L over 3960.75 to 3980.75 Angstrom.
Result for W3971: 0.29 mag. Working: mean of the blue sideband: 13.7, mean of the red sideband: 23.3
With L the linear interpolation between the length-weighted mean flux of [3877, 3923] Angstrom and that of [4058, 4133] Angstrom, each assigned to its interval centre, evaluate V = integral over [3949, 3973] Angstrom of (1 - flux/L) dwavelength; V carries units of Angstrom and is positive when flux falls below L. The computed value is 6.74 Angstrom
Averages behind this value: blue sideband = 17.1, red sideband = 22.1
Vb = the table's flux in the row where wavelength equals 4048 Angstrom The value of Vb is 21.51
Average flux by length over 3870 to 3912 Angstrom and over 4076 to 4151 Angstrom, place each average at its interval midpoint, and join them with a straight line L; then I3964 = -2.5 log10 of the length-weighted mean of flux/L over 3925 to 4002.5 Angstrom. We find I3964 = 0.23 mag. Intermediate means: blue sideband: 16.9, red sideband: 22.5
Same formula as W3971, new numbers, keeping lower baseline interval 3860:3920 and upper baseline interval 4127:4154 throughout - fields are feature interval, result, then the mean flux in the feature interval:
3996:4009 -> -0.102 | 21.9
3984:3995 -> -0.093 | 21.4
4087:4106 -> 0.038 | 21.3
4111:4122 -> -0.049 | 23.6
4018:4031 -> -0.126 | 23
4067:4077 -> 0.000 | 21.5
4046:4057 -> -0.043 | 21.9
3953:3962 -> 0.106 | 17.2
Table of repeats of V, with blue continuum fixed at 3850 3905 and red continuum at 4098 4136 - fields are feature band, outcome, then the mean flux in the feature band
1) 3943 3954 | 1.0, 16.9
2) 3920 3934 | 5.2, 11.5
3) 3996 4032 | -4.4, 22.5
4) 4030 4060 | -1.9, 22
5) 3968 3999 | 2.5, 17.9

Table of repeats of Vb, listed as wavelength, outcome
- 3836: 10.27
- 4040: 23.44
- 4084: 22.27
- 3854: 18.38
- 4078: 20.83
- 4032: 21.22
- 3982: 20.23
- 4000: 22.53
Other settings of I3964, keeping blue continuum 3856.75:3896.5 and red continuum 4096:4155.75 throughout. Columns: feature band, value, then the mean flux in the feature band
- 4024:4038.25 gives -0.11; 22.5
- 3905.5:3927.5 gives 0.04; 17.2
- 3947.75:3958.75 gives 0.04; 18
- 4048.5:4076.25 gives -0.03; 21.7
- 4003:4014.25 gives -0.12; 22.2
